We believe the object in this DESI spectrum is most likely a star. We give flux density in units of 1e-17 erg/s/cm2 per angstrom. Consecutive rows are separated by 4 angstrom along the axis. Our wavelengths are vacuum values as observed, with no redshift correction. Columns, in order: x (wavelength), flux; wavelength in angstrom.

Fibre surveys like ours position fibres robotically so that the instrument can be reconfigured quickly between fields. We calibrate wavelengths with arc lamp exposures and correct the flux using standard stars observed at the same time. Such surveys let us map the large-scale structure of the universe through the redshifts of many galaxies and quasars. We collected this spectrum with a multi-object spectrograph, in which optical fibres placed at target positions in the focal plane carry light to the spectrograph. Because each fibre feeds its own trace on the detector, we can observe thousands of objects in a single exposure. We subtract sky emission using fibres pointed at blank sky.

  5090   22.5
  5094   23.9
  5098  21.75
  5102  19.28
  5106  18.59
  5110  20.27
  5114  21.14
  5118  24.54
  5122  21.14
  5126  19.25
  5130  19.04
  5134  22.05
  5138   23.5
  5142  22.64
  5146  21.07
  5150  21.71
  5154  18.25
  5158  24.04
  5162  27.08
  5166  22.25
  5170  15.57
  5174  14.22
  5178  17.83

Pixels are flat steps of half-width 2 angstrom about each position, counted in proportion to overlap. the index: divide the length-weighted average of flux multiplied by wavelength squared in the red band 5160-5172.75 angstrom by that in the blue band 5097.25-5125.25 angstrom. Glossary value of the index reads 1.04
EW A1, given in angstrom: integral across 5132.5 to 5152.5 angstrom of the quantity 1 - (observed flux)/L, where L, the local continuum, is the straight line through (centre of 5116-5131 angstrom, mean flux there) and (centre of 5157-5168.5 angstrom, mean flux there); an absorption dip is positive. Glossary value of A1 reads 0.4 angstrom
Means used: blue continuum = 21.1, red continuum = 24.1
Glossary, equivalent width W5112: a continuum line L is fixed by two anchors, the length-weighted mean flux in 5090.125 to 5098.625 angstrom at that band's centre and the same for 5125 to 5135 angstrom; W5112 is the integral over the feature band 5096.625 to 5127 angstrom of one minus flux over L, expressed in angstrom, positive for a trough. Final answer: 1.0 angstrom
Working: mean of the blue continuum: 22.9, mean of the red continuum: 20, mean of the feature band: 20.8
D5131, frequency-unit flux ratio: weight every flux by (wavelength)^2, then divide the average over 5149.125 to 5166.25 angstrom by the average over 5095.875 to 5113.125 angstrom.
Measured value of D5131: 1.16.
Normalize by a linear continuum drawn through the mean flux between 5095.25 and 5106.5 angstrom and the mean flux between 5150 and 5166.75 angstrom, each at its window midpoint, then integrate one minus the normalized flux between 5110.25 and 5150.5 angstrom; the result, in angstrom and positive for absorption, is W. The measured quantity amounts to 0.1 angstrom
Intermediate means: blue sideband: 20.3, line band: 21.5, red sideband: 22.8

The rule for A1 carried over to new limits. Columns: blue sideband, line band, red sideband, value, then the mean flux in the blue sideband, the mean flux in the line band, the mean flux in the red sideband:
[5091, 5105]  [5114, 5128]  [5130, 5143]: 0.2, 21.5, 21.6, 22.2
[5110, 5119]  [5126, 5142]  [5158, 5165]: 1.5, 22.1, 21.4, 25.5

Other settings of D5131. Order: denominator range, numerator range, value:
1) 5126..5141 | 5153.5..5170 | 1.06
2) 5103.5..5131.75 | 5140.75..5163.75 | 1.11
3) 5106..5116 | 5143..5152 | 1.08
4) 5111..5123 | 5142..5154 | 0.96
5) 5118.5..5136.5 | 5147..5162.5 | 1.08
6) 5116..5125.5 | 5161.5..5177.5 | 0.87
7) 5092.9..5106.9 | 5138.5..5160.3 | 1.06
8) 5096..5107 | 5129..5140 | 1.10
